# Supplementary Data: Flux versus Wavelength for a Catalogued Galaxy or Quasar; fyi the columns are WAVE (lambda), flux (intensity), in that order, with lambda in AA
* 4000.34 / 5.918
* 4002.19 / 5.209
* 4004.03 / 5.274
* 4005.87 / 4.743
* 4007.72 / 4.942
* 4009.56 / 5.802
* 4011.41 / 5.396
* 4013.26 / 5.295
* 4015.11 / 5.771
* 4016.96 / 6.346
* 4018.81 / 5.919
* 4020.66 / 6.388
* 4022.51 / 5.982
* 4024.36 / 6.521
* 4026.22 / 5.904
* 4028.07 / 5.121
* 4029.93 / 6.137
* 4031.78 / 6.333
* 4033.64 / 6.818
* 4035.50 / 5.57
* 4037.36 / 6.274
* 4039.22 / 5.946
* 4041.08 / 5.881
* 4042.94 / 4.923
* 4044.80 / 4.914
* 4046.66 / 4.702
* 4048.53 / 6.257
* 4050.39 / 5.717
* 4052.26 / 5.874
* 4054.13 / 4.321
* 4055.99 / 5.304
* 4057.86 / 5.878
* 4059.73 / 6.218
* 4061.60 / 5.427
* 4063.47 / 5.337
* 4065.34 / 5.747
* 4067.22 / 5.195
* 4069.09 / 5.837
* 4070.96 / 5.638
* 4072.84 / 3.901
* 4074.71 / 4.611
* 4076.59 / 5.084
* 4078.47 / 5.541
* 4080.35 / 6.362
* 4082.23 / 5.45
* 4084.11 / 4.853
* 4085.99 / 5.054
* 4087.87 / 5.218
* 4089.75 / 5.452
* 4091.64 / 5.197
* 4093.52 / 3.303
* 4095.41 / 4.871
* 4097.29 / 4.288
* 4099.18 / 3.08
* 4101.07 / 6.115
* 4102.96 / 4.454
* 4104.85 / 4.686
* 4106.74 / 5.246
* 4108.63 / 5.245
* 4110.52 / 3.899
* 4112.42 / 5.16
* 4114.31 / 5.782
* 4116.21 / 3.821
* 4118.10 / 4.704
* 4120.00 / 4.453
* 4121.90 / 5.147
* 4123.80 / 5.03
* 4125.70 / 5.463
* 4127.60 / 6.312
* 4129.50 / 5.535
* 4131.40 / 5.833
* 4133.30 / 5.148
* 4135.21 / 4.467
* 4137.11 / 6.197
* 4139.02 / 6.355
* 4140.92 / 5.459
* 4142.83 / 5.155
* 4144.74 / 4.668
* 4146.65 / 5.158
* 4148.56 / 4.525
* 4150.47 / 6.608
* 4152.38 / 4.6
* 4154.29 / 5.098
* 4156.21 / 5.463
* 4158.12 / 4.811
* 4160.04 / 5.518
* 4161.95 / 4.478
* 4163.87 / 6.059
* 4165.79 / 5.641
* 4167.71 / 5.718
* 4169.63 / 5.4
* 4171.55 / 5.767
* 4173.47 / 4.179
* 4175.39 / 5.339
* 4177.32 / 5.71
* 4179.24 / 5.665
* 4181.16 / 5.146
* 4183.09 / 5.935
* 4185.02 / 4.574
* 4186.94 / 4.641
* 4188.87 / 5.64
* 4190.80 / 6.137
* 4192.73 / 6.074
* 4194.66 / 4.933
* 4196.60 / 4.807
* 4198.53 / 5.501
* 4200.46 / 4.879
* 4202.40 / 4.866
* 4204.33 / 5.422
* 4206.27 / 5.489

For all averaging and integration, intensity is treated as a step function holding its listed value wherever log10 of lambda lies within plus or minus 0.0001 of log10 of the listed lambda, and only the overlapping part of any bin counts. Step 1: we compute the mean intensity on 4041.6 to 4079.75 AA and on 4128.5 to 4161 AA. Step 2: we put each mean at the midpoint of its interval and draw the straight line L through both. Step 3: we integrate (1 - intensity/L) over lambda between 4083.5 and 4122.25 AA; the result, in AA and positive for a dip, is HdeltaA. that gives 4.2 AA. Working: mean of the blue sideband 5.34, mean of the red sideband 5.33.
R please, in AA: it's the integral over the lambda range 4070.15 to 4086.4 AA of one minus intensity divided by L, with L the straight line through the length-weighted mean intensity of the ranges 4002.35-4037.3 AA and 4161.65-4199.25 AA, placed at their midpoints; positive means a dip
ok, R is 1.37 AA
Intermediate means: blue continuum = 5.79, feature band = 5.16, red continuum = 5.38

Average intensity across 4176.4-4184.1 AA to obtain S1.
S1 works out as 5.61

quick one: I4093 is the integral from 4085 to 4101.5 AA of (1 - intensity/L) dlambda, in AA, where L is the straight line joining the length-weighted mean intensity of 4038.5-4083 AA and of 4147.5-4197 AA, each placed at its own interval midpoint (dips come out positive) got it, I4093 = 2.2 AA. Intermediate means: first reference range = 5.42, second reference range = 5.33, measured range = 4.69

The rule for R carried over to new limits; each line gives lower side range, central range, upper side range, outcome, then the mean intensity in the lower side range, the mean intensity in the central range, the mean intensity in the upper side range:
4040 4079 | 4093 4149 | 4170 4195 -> 3.8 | 5.35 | 5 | 5.38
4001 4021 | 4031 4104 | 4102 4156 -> 0.8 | 5.53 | 5.3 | 5.16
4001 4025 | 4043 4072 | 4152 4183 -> 0.5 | 5.65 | 5.47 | 5.32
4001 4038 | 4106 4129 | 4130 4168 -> 1.8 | 5.78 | 5.03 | 5.34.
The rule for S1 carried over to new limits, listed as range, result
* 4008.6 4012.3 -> 5.6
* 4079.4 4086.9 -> 5.43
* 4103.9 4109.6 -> 5.06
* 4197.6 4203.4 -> 5.09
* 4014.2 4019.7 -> 6.01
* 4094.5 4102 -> 4.59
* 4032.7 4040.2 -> 6.15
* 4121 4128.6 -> 5.49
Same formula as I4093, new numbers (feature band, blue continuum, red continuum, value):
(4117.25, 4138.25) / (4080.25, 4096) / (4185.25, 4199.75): -0.68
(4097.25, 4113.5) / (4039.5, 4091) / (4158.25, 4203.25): 1.92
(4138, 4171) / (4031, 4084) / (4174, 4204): 0.14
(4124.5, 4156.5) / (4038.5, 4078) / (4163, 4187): -0.15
